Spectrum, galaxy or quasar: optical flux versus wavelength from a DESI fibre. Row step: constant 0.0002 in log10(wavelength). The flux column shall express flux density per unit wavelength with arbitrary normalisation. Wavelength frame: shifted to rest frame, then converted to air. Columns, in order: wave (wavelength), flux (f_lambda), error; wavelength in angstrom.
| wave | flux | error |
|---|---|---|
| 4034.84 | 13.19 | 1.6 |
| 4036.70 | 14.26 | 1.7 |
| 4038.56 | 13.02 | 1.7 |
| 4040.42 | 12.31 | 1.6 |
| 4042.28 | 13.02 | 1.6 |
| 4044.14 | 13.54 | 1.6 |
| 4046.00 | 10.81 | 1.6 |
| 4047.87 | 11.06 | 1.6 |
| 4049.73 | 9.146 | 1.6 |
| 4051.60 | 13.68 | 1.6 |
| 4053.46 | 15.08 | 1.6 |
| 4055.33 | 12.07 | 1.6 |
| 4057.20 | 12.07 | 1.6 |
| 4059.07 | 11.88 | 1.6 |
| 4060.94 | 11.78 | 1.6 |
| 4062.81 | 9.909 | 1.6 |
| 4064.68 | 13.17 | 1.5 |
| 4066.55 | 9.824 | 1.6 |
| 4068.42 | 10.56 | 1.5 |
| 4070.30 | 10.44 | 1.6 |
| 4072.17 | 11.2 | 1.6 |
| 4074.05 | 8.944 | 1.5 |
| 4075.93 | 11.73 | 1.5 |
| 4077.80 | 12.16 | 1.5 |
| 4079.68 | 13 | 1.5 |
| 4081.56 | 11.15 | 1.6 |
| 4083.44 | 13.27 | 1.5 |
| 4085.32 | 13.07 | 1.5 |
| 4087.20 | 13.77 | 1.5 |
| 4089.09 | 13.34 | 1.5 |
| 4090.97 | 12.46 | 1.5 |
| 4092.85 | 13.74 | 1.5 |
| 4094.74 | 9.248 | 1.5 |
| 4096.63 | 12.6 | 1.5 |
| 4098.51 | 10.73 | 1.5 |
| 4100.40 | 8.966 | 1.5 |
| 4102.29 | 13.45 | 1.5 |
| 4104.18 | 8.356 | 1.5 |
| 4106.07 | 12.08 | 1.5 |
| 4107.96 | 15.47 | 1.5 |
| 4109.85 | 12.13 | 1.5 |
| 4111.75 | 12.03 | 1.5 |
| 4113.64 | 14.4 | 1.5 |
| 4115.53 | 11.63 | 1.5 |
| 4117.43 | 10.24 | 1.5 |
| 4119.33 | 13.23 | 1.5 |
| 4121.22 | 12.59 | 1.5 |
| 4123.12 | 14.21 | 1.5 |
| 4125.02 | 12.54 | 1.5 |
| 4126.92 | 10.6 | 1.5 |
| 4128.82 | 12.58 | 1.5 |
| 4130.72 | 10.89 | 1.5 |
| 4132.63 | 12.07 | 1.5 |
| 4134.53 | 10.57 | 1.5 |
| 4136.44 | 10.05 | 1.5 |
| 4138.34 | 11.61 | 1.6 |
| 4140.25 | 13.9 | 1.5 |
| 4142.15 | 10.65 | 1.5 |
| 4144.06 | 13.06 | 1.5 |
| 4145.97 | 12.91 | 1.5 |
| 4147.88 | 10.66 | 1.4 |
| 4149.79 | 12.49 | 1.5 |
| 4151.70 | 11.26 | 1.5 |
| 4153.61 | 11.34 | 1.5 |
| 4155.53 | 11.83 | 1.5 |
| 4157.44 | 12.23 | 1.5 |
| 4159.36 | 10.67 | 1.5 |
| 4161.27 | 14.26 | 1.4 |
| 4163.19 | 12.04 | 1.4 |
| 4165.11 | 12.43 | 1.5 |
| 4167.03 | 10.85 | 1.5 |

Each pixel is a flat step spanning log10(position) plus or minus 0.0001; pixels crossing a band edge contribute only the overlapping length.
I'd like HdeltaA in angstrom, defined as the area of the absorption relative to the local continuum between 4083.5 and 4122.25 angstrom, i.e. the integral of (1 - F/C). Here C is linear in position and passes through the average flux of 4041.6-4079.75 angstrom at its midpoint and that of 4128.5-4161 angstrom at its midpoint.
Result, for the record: -1.7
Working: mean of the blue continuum 11.6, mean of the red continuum 11.7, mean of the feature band 12.2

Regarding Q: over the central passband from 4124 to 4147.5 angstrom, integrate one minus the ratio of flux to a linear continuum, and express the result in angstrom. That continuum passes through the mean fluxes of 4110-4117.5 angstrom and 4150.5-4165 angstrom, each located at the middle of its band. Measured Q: 0.7 angstrom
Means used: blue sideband 12.3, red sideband 12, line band 11.8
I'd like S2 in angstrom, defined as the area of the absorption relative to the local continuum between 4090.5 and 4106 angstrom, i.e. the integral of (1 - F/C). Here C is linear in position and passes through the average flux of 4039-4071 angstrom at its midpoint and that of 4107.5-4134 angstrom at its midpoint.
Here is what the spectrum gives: 1.25 angstrom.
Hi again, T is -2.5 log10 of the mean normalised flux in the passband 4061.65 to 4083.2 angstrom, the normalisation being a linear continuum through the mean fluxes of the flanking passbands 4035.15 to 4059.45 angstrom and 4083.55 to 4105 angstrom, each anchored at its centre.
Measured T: 0.091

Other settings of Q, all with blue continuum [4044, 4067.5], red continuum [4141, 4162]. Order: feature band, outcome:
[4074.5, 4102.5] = -0.6 angstrom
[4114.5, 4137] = 0.2 angstrom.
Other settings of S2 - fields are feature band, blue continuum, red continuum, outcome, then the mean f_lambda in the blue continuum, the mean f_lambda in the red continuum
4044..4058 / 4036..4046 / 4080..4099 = 0.8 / 13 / 12.4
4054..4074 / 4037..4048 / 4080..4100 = 1.8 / 12.5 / 12.3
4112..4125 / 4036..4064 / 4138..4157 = -0.7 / 12.2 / 12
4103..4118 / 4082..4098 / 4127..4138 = -0.2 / 12.6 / 11.2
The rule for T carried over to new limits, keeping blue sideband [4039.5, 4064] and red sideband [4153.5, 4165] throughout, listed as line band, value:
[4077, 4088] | -0.058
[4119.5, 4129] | -0.041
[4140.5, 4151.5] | 0.008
